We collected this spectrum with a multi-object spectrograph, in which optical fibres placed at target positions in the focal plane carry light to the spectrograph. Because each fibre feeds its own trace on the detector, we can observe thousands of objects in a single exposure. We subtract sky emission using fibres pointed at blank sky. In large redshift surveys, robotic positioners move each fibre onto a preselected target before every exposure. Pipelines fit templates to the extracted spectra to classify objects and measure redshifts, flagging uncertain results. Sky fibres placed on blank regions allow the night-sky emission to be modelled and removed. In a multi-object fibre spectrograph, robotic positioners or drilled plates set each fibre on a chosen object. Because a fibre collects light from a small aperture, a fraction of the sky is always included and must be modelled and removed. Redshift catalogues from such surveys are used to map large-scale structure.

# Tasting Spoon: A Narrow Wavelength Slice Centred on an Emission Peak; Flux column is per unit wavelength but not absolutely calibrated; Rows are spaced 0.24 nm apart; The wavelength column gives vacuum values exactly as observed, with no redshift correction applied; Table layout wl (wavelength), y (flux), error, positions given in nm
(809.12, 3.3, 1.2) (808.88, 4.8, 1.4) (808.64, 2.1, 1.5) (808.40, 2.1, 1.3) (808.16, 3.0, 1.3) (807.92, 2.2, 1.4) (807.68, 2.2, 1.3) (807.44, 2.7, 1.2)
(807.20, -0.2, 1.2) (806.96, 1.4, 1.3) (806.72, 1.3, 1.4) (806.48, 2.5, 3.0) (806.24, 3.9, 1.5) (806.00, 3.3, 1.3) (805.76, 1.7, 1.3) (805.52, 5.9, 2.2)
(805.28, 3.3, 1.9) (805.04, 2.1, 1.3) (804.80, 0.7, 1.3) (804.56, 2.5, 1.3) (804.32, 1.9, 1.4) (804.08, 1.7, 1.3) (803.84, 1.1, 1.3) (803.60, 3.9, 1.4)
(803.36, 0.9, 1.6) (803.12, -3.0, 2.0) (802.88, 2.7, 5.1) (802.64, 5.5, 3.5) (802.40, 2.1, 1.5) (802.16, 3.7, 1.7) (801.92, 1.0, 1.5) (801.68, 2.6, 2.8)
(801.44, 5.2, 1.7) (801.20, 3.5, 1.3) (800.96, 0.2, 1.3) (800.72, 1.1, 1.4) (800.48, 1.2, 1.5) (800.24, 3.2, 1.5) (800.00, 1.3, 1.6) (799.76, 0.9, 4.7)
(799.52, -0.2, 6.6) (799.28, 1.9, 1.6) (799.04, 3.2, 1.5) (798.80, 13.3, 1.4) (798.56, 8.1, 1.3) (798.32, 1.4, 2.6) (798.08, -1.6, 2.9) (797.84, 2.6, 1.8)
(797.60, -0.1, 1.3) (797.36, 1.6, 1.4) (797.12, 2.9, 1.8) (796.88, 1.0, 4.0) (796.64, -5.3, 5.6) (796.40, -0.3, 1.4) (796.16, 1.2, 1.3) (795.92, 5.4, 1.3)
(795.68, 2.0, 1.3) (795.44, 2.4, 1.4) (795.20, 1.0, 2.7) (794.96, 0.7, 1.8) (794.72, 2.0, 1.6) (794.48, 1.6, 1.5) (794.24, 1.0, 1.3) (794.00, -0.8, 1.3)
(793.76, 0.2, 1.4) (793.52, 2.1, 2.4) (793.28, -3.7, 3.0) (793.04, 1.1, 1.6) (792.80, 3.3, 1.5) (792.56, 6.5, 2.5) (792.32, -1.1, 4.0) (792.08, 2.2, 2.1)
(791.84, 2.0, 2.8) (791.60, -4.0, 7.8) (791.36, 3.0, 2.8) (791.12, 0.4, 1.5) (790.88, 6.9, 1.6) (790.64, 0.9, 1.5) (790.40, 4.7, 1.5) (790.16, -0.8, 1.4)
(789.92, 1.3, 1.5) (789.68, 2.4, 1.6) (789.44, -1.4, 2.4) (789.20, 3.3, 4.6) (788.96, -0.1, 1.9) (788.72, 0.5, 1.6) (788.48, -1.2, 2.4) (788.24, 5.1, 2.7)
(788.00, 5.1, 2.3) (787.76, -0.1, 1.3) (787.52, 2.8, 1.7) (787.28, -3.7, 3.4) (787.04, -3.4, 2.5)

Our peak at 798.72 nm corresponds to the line H-beta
